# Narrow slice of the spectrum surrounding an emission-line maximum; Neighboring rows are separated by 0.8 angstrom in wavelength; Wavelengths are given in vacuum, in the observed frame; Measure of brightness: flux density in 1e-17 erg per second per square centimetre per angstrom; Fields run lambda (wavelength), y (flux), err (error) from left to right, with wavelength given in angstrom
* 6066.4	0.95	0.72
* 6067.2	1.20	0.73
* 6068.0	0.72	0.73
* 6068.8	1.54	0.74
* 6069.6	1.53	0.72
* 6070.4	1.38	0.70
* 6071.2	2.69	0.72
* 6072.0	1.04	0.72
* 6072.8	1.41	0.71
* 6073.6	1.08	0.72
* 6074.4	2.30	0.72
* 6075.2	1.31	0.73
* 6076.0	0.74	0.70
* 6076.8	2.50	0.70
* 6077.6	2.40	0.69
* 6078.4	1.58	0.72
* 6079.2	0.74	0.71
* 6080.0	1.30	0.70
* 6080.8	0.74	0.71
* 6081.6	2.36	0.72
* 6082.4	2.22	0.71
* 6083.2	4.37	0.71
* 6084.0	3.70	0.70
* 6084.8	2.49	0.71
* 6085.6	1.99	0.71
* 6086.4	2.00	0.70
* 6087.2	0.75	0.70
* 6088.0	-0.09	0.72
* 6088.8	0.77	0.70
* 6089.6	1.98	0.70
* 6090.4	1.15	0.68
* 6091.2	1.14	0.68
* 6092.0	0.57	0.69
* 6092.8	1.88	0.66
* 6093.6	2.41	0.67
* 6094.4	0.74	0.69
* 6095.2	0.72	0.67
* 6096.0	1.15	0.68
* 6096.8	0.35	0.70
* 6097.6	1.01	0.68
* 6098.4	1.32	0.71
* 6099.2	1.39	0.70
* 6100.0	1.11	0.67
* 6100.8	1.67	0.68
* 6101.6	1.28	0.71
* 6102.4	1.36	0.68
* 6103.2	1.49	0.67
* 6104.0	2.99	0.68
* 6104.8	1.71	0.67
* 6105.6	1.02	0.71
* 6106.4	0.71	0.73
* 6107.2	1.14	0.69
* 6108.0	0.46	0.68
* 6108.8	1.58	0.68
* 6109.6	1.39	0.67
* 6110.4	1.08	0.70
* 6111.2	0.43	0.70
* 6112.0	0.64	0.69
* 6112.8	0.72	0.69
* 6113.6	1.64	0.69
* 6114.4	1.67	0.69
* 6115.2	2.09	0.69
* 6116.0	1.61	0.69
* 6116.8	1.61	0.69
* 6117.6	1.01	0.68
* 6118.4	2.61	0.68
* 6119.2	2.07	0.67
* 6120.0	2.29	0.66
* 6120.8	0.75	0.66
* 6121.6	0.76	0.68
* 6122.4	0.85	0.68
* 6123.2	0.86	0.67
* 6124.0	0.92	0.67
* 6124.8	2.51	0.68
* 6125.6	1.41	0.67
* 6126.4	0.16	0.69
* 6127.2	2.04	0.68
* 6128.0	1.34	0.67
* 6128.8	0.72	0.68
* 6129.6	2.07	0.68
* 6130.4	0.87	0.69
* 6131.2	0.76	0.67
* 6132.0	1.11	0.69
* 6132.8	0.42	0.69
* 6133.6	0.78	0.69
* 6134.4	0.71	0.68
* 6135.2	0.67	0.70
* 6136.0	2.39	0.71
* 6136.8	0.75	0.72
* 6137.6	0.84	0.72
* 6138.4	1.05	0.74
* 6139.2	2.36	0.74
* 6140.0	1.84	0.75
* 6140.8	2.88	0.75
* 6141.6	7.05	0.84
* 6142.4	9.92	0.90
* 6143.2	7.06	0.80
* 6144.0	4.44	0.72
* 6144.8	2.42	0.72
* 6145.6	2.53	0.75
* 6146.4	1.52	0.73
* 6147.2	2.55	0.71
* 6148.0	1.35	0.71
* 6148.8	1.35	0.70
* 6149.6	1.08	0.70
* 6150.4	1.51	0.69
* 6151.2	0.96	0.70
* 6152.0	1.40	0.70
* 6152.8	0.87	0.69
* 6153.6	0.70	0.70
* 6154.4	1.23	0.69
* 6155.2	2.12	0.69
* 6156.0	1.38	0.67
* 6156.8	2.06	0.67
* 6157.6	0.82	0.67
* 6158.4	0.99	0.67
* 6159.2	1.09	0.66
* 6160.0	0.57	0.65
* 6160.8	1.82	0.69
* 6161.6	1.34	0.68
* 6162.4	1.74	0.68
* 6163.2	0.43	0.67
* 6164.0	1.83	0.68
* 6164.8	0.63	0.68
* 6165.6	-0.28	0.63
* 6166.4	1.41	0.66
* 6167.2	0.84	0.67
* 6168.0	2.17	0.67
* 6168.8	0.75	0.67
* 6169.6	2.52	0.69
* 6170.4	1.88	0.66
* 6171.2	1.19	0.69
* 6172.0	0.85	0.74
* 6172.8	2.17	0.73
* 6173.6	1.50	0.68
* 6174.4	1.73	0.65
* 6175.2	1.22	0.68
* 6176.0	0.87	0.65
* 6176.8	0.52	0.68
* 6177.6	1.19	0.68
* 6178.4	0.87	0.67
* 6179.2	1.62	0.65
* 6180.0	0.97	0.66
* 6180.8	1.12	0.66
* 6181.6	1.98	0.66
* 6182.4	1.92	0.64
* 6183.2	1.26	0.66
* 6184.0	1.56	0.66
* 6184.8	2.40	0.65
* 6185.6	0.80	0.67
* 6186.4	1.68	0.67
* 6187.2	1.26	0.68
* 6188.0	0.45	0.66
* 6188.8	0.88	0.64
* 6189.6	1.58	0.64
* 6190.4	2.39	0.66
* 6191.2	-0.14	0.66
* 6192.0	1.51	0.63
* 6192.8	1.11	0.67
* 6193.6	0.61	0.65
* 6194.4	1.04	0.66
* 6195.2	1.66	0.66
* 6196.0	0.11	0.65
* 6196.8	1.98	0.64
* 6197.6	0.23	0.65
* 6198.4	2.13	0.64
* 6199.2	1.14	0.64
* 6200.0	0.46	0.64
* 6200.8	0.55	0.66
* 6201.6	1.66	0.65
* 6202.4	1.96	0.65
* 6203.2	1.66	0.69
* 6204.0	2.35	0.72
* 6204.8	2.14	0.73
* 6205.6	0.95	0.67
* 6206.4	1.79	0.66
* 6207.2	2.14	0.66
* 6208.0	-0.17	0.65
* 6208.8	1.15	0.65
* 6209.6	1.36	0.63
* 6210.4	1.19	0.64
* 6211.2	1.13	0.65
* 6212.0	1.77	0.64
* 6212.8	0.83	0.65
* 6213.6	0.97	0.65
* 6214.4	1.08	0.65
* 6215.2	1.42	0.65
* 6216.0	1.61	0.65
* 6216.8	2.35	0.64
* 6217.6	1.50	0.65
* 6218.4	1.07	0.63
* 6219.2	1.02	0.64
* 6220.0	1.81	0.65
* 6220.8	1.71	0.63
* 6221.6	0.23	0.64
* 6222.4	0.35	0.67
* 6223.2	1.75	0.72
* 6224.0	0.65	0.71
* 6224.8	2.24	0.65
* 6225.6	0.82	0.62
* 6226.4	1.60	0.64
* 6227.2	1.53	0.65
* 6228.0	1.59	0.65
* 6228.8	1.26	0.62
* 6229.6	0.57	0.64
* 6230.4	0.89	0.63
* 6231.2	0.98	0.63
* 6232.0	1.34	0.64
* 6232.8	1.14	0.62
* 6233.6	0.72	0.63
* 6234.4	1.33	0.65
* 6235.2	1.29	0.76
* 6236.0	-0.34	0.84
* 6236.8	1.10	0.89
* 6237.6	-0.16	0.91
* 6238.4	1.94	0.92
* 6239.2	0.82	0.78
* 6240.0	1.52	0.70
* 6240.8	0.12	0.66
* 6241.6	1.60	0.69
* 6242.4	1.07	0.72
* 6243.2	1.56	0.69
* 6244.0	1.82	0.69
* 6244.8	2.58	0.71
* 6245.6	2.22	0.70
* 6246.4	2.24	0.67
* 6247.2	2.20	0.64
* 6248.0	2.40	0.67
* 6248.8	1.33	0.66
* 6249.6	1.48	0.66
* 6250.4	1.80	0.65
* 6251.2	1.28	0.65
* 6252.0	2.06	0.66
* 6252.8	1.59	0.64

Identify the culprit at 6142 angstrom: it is [O III] 5007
